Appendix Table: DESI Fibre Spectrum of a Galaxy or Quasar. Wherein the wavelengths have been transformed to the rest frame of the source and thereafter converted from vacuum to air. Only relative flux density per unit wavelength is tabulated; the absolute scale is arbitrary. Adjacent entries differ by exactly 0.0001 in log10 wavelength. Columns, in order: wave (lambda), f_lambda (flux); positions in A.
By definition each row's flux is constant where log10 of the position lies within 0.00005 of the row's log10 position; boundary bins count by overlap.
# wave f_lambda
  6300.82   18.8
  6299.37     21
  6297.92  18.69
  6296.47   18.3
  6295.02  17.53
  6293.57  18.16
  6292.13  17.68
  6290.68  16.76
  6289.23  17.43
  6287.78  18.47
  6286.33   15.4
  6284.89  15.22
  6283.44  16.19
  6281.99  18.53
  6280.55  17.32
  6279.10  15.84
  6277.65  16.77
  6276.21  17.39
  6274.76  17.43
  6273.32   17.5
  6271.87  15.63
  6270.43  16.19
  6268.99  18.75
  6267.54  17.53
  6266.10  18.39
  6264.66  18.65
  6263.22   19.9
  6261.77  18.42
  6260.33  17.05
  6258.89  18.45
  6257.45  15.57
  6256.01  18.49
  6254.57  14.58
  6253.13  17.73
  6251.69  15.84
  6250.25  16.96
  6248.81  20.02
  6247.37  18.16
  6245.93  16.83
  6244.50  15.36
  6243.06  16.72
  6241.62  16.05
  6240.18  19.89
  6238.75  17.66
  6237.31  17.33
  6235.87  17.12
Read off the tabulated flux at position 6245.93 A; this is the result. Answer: 16.83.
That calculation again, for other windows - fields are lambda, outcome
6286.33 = 15.4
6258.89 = 18.45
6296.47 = 18.3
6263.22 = 19.9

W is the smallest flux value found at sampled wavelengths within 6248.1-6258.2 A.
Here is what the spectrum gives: 14.58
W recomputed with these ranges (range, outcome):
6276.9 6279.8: 15.84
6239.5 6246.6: 15.36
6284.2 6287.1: 15.22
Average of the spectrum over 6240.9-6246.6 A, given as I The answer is 16.2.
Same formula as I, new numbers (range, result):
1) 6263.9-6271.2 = 17.9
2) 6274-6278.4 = 17.2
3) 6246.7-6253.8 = 17.7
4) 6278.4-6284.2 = 17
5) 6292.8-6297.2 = 18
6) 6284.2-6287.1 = 15.4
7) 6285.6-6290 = 17.1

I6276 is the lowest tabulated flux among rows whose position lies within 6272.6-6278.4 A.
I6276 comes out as 16.77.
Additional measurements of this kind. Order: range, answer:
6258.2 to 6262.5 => 17.05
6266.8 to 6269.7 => 17.53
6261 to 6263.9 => 18.42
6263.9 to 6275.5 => 15.63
